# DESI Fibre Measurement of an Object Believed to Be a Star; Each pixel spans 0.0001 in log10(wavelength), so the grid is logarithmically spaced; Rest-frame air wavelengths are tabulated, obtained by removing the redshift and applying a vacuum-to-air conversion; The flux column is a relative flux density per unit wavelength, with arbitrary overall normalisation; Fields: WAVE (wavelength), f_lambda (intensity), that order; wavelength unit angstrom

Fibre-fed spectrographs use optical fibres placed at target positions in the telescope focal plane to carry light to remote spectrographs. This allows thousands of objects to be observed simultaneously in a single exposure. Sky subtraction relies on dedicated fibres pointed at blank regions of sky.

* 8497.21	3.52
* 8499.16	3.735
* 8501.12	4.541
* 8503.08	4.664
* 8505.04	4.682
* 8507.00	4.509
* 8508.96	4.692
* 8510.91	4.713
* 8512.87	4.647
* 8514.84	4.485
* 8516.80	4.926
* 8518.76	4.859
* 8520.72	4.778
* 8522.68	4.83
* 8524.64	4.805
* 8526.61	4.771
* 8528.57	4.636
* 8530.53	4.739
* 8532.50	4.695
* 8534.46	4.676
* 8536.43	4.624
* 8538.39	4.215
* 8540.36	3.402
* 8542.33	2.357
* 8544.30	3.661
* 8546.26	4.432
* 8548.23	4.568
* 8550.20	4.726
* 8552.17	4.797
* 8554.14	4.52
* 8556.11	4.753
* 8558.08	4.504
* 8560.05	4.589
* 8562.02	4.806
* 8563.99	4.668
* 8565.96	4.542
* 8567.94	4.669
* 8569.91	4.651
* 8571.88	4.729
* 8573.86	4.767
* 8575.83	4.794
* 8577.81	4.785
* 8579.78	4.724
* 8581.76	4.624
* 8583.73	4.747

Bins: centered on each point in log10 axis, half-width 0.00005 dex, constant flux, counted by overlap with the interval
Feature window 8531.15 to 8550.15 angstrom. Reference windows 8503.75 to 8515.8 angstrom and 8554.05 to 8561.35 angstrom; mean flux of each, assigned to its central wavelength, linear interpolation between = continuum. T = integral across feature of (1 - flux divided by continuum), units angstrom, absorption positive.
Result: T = 2.1 angstrom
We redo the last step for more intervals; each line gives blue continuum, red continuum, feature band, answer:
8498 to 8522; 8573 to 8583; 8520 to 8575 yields 2.1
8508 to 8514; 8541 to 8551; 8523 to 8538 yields -1.6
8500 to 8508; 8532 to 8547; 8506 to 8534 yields -2.7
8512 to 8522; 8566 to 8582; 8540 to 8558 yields 2.1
